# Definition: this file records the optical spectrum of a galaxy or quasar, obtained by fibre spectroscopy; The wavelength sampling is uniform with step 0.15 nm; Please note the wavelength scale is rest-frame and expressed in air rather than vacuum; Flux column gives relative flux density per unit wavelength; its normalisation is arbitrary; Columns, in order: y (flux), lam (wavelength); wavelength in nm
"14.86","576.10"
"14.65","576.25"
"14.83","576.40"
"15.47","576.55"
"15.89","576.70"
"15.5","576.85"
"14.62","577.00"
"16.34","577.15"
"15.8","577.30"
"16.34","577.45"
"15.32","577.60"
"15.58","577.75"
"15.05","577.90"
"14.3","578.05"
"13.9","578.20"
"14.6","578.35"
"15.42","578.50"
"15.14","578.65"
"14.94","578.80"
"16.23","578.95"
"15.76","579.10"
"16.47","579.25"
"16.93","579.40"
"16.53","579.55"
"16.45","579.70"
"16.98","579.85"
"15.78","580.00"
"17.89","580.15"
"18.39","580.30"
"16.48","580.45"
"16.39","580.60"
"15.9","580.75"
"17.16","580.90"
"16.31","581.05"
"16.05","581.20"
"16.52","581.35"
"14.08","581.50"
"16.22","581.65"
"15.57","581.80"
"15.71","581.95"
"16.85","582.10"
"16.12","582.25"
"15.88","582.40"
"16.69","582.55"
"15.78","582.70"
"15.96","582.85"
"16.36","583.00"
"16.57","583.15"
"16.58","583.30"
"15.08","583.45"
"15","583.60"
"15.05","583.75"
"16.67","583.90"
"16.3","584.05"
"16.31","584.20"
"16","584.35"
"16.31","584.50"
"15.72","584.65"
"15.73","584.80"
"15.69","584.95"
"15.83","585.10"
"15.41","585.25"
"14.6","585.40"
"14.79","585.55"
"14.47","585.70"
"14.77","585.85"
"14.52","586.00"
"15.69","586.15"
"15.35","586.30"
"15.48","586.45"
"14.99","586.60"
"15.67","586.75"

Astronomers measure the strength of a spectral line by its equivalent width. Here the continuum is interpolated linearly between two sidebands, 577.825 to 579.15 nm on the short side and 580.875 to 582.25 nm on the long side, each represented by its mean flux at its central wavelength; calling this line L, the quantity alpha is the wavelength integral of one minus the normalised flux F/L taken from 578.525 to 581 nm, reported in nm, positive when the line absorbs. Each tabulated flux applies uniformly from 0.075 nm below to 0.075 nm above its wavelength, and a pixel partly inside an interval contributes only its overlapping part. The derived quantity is -0.161 nm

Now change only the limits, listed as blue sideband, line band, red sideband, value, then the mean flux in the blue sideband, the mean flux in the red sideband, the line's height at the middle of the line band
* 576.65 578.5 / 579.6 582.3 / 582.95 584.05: -0.129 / 15.3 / 15.9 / 15.6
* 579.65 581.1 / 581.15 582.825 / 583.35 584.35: 0.037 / 16.8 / 15.8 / 16.3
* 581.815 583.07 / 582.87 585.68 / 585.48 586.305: -0.050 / 16.1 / 14.9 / 15.5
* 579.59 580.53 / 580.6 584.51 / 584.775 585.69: 0.024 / 17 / 15.3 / 16.1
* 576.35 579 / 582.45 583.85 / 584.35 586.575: -0.054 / 15.3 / 15.3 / 15.3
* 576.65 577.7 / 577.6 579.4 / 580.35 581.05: 0.080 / 15.7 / 16.5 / 16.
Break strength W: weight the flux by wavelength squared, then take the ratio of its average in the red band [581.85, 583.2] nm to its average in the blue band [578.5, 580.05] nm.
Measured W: 1.0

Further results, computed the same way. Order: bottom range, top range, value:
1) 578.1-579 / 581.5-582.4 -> 1.07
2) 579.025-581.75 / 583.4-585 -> 0.97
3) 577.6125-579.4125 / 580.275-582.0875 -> 1.07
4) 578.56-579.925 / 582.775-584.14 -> 1.00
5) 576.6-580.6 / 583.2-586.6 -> 1.00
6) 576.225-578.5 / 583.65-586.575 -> 1.04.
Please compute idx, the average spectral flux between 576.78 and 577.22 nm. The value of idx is 15.5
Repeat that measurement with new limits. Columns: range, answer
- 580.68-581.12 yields 16.5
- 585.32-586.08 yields 14.6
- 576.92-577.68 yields 15.7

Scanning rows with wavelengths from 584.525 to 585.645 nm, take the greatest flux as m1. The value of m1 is 15.83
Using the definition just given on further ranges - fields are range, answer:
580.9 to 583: 16.85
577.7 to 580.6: 18.39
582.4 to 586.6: 16.69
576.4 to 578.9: 16.34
